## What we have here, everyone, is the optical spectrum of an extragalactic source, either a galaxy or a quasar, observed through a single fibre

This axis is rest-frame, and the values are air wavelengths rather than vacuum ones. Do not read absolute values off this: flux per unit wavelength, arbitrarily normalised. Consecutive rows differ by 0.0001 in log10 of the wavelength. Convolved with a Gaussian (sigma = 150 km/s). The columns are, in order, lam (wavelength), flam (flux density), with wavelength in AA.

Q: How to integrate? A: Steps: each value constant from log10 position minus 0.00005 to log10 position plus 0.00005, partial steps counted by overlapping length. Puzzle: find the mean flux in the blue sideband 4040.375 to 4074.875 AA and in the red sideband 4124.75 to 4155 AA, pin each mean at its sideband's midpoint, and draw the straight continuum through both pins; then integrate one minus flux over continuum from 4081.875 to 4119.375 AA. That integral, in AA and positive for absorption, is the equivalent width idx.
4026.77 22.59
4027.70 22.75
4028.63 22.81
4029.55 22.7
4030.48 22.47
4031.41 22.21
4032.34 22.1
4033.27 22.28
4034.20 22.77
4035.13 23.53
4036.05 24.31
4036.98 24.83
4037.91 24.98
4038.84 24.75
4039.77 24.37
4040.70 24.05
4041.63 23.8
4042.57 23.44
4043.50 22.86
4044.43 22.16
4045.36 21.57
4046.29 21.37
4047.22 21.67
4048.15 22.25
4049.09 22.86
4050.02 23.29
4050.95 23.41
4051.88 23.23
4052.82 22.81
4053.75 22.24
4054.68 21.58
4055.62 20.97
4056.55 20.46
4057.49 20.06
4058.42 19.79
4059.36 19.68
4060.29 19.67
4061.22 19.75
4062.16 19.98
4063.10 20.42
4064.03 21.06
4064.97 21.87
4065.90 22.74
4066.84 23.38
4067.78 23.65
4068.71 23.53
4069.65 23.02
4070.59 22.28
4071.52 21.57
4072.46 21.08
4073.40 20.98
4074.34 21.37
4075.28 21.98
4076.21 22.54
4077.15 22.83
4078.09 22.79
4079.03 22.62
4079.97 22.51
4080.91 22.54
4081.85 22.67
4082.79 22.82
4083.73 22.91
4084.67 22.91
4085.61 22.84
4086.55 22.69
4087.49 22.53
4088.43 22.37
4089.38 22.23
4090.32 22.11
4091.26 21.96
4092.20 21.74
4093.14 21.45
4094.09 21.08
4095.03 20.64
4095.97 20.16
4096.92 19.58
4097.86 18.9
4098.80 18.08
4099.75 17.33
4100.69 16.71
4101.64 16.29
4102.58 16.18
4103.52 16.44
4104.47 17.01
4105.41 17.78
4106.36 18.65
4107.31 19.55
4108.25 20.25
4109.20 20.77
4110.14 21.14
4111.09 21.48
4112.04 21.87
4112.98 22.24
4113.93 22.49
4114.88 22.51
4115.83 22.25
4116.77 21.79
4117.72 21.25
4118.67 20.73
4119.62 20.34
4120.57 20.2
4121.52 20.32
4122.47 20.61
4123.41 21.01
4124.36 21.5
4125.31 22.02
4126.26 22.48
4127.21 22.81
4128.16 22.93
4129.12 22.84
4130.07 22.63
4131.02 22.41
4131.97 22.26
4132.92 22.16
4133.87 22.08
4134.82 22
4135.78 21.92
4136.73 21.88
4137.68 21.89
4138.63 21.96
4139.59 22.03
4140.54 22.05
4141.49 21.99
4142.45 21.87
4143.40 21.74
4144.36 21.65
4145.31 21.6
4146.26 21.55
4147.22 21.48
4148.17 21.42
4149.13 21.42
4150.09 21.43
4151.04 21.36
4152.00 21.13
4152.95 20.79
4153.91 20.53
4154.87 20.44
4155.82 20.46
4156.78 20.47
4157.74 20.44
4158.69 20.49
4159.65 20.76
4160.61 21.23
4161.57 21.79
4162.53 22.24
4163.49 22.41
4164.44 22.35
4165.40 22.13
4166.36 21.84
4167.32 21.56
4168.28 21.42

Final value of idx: 2.2 AA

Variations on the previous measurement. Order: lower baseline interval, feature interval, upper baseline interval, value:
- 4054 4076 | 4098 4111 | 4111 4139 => 2.04 AA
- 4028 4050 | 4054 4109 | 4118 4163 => 3.70 AA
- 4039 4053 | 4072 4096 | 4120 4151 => 0.34 AA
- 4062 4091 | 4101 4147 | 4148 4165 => 1.11 AA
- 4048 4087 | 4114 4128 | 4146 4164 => 0.00 AA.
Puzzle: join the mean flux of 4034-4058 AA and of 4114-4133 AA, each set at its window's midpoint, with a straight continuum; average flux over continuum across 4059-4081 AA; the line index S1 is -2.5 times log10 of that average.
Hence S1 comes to 0.03 mag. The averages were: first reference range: 22.8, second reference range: 21.8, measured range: 21.8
